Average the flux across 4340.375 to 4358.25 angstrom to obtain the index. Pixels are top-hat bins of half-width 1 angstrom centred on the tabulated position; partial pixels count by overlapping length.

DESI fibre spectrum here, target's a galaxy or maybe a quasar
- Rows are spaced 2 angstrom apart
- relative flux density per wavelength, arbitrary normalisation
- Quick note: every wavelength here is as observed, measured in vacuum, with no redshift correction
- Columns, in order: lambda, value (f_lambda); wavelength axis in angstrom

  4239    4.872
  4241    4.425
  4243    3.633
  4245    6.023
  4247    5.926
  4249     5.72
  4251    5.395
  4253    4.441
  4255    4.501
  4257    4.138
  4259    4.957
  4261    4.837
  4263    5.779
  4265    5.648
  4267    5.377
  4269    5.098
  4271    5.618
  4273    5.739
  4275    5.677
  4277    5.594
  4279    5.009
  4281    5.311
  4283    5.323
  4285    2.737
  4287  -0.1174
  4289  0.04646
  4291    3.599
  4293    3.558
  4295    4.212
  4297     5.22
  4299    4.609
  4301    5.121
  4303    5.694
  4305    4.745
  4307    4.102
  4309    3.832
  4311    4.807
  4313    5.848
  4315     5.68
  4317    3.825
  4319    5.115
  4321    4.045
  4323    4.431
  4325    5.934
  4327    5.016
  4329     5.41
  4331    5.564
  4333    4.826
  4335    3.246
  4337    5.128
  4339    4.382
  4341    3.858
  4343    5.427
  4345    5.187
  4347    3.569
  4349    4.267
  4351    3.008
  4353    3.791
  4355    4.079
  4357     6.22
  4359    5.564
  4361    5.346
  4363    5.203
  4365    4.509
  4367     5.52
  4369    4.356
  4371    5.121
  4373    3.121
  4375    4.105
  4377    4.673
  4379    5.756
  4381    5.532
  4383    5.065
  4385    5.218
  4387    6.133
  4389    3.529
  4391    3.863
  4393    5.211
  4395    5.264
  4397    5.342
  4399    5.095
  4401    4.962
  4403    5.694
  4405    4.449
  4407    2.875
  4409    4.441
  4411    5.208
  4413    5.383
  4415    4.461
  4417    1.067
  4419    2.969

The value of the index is 4.41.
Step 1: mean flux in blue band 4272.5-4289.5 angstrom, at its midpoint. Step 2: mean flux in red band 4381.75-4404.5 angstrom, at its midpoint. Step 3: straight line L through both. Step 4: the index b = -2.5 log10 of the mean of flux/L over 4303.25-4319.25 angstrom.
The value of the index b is -0.12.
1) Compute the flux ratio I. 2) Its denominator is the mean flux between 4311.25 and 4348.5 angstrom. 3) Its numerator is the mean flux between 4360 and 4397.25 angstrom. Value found 1.02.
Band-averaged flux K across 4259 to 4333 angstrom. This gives 4.67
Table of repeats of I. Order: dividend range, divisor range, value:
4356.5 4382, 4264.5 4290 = 1.14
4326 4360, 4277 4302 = 1.22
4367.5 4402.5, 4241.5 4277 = 0.93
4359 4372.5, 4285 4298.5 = 1.77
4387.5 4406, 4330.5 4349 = 1.07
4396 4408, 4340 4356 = 1.14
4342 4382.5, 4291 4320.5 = 1.01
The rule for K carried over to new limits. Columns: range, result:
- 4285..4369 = 4.45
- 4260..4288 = 4.83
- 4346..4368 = 4.64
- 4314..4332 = 5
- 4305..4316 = 4.84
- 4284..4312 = 3.73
